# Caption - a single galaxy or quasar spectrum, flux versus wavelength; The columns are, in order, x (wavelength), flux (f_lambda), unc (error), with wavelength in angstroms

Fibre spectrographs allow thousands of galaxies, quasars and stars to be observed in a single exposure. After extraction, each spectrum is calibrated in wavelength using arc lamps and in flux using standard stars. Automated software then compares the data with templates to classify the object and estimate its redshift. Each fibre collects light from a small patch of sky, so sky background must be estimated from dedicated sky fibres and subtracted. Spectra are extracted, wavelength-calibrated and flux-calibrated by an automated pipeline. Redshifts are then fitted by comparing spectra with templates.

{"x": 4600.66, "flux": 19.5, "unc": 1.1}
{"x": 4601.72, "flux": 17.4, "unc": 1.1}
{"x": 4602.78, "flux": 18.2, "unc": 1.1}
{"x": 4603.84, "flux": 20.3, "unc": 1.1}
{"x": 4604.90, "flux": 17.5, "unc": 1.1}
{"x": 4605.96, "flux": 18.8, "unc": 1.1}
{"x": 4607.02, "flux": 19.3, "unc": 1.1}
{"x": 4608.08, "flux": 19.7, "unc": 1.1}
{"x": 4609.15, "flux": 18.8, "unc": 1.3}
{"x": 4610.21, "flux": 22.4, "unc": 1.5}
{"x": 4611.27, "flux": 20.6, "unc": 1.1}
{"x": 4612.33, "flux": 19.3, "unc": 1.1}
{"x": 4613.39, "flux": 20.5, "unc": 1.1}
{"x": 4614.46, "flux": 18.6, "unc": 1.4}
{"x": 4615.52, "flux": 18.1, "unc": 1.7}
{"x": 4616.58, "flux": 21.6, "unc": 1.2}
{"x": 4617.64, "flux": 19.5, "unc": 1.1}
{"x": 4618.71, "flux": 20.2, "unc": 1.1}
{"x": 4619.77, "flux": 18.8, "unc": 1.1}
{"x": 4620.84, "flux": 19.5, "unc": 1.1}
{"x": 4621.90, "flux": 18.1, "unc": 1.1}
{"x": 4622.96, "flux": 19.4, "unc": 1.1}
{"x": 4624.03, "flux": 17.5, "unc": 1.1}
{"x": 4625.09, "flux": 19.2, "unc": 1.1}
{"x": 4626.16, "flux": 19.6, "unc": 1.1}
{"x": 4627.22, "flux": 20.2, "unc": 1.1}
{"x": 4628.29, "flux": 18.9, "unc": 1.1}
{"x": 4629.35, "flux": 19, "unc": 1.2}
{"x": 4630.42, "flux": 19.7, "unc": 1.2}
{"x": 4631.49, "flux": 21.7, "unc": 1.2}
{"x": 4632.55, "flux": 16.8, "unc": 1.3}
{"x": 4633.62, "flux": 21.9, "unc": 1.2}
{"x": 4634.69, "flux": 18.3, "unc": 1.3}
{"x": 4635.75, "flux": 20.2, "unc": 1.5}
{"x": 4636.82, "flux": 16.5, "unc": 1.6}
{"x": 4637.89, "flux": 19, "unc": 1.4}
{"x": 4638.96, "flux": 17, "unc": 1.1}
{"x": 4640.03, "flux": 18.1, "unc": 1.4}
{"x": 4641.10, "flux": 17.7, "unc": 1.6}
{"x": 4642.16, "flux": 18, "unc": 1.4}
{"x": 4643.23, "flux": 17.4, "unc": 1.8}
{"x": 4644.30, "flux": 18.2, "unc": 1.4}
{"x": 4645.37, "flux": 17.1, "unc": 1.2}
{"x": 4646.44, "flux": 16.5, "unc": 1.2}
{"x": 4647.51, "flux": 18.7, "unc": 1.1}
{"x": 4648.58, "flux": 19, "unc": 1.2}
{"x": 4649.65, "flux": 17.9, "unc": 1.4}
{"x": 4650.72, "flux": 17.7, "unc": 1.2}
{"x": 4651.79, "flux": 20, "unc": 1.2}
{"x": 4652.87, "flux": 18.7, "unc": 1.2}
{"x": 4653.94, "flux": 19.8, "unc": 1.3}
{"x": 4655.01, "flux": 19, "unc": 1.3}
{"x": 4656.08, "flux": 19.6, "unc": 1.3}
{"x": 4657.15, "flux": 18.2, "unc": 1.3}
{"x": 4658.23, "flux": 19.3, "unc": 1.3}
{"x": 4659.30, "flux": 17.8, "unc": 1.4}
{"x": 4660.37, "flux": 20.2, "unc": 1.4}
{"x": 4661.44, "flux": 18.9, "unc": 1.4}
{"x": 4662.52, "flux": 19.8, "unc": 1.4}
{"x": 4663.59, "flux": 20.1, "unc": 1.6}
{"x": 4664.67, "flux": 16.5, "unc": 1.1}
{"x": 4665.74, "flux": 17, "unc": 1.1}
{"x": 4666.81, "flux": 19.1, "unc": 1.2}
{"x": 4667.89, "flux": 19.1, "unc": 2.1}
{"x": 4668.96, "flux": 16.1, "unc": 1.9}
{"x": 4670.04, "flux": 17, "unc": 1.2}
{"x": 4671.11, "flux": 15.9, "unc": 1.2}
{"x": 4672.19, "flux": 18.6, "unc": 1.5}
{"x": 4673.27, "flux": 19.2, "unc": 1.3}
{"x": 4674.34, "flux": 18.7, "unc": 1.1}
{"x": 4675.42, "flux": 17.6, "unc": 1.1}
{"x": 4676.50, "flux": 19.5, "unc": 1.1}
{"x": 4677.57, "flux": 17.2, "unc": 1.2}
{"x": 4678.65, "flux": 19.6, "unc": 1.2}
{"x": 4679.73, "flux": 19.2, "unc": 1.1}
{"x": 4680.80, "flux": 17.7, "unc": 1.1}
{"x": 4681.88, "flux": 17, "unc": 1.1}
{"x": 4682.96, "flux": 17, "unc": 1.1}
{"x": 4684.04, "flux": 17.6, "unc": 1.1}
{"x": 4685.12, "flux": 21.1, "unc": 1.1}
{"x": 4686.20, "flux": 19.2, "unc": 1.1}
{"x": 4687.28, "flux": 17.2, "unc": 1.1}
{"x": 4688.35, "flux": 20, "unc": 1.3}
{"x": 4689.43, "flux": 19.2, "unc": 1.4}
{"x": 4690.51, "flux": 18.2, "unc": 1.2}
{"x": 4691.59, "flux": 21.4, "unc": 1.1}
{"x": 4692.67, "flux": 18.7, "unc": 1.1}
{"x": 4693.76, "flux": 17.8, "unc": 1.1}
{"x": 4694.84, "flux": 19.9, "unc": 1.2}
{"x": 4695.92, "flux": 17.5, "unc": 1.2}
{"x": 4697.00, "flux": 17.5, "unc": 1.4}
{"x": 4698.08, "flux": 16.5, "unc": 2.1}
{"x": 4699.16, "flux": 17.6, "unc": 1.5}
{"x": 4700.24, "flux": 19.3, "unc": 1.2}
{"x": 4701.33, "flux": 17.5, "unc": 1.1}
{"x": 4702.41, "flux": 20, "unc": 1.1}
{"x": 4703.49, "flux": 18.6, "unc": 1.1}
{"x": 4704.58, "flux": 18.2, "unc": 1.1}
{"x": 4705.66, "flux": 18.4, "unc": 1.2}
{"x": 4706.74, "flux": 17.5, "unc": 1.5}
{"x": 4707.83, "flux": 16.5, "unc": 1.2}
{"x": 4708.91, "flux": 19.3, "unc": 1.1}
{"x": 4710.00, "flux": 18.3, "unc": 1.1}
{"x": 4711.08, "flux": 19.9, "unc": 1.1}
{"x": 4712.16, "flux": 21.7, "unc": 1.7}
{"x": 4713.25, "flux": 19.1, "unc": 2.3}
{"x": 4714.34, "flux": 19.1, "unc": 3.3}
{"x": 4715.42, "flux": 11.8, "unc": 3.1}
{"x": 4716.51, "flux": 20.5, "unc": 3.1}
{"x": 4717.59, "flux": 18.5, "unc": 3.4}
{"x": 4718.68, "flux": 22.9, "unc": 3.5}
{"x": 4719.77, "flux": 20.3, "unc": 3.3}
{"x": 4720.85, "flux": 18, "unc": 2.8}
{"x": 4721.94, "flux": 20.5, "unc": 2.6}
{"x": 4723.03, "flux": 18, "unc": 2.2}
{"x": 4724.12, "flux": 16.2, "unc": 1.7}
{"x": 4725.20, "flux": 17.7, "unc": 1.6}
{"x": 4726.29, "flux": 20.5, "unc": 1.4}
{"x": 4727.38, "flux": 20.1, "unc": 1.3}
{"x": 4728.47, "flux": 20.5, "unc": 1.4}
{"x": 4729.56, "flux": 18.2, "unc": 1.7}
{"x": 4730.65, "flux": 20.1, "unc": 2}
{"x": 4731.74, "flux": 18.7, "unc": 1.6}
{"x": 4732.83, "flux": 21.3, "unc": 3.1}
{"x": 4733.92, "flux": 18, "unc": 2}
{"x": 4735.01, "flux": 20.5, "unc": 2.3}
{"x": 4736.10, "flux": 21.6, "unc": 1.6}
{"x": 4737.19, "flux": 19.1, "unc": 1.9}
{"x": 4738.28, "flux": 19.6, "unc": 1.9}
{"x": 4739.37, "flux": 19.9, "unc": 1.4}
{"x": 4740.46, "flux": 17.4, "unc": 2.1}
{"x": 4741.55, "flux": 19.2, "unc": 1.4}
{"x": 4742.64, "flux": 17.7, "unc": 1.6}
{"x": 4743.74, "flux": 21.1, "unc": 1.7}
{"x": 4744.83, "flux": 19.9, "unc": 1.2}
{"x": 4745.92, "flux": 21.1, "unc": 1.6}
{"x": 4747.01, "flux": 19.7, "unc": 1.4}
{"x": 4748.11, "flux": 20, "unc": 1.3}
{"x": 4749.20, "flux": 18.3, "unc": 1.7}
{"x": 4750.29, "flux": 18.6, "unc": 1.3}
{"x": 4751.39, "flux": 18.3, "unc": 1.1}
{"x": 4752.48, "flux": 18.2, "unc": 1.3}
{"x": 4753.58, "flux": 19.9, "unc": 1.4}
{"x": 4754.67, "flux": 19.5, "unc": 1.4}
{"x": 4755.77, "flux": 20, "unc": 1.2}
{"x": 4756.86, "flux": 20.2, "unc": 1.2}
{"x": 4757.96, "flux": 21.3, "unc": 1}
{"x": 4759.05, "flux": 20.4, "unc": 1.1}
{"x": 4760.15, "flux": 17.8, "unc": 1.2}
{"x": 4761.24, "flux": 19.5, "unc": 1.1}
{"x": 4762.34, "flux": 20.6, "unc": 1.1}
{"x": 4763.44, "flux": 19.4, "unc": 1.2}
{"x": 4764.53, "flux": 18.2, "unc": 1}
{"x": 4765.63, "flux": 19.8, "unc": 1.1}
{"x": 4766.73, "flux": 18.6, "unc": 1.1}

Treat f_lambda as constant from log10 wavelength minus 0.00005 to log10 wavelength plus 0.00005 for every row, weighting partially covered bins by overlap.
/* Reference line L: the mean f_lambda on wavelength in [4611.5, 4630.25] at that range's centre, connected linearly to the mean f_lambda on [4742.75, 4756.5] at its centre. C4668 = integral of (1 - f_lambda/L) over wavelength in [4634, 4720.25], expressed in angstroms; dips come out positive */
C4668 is 4.1 angstroms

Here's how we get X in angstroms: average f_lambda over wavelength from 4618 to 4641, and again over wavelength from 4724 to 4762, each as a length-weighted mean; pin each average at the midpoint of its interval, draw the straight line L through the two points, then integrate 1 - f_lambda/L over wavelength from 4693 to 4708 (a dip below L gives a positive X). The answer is 0.93 angstroms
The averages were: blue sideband 19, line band 18.1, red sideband 19.5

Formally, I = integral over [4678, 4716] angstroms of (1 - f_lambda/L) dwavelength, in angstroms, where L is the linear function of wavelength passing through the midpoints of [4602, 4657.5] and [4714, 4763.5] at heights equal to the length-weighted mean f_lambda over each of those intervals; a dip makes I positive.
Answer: 1.52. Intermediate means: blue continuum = 19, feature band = 18.4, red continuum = 19.3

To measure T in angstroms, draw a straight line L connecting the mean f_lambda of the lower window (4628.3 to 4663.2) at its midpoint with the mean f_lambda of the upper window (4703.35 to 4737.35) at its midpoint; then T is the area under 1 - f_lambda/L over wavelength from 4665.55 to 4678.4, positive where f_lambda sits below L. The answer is 0.6 angstroms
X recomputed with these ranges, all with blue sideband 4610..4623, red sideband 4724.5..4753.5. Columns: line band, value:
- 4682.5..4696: 0.4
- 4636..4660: 1.7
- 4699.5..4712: 0.6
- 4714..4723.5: 0.3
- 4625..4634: 0.0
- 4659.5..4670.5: 0.7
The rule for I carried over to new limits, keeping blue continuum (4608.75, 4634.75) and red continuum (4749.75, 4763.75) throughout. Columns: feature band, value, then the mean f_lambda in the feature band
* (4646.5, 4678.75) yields 1.7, 18.5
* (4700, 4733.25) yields 1.0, 18.9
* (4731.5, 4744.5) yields 0.0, 19.5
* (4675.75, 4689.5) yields 0.7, 18.5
